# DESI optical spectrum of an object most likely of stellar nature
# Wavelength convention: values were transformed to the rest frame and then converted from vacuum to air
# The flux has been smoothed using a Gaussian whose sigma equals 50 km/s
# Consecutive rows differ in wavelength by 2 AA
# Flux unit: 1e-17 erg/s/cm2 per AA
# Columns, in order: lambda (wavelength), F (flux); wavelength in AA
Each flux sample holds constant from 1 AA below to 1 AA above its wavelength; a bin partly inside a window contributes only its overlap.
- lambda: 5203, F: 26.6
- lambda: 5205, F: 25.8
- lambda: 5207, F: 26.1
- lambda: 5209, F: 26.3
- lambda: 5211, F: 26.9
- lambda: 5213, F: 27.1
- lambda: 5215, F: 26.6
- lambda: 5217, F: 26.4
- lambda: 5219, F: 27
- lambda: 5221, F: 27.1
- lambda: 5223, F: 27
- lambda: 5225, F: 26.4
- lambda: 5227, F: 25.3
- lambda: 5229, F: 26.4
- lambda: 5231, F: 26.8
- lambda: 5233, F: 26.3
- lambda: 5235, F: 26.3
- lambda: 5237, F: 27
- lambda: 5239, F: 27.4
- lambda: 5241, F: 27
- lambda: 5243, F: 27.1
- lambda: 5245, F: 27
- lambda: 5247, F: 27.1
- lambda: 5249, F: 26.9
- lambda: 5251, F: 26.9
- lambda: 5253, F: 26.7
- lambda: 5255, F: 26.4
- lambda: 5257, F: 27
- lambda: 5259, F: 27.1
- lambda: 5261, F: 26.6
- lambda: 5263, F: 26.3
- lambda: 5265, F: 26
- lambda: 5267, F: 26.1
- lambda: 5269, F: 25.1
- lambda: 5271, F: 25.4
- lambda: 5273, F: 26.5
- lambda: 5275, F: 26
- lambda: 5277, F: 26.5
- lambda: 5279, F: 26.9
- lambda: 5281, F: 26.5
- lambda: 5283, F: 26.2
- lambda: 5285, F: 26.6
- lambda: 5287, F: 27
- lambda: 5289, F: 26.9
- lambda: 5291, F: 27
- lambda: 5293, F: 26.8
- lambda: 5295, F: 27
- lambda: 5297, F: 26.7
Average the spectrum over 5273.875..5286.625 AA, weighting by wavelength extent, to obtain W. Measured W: 26.5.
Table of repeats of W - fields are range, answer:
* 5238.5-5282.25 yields 26.6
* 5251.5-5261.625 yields 26.8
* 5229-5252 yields 26.9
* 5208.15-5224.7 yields 26.8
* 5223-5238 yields 26.4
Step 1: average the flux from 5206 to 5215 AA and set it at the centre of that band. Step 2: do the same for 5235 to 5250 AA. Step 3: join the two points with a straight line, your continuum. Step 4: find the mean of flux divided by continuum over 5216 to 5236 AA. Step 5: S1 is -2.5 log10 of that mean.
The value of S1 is 0.012 mag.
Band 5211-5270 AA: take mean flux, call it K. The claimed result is 26.6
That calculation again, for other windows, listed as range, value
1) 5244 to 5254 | 26.9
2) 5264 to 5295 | 26.4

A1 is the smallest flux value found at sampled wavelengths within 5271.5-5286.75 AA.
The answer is 26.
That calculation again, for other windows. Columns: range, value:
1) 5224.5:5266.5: 25.3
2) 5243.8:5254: 26.7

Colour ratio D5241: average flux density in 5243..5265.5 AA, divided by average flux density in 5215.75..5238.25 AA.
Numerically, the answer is 1.01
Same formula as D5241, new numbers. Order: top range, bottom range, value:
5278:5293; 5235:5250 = 0.99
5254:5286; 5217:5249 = 0.98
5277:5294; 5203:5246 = 1.00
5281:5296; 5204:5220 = 1.01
